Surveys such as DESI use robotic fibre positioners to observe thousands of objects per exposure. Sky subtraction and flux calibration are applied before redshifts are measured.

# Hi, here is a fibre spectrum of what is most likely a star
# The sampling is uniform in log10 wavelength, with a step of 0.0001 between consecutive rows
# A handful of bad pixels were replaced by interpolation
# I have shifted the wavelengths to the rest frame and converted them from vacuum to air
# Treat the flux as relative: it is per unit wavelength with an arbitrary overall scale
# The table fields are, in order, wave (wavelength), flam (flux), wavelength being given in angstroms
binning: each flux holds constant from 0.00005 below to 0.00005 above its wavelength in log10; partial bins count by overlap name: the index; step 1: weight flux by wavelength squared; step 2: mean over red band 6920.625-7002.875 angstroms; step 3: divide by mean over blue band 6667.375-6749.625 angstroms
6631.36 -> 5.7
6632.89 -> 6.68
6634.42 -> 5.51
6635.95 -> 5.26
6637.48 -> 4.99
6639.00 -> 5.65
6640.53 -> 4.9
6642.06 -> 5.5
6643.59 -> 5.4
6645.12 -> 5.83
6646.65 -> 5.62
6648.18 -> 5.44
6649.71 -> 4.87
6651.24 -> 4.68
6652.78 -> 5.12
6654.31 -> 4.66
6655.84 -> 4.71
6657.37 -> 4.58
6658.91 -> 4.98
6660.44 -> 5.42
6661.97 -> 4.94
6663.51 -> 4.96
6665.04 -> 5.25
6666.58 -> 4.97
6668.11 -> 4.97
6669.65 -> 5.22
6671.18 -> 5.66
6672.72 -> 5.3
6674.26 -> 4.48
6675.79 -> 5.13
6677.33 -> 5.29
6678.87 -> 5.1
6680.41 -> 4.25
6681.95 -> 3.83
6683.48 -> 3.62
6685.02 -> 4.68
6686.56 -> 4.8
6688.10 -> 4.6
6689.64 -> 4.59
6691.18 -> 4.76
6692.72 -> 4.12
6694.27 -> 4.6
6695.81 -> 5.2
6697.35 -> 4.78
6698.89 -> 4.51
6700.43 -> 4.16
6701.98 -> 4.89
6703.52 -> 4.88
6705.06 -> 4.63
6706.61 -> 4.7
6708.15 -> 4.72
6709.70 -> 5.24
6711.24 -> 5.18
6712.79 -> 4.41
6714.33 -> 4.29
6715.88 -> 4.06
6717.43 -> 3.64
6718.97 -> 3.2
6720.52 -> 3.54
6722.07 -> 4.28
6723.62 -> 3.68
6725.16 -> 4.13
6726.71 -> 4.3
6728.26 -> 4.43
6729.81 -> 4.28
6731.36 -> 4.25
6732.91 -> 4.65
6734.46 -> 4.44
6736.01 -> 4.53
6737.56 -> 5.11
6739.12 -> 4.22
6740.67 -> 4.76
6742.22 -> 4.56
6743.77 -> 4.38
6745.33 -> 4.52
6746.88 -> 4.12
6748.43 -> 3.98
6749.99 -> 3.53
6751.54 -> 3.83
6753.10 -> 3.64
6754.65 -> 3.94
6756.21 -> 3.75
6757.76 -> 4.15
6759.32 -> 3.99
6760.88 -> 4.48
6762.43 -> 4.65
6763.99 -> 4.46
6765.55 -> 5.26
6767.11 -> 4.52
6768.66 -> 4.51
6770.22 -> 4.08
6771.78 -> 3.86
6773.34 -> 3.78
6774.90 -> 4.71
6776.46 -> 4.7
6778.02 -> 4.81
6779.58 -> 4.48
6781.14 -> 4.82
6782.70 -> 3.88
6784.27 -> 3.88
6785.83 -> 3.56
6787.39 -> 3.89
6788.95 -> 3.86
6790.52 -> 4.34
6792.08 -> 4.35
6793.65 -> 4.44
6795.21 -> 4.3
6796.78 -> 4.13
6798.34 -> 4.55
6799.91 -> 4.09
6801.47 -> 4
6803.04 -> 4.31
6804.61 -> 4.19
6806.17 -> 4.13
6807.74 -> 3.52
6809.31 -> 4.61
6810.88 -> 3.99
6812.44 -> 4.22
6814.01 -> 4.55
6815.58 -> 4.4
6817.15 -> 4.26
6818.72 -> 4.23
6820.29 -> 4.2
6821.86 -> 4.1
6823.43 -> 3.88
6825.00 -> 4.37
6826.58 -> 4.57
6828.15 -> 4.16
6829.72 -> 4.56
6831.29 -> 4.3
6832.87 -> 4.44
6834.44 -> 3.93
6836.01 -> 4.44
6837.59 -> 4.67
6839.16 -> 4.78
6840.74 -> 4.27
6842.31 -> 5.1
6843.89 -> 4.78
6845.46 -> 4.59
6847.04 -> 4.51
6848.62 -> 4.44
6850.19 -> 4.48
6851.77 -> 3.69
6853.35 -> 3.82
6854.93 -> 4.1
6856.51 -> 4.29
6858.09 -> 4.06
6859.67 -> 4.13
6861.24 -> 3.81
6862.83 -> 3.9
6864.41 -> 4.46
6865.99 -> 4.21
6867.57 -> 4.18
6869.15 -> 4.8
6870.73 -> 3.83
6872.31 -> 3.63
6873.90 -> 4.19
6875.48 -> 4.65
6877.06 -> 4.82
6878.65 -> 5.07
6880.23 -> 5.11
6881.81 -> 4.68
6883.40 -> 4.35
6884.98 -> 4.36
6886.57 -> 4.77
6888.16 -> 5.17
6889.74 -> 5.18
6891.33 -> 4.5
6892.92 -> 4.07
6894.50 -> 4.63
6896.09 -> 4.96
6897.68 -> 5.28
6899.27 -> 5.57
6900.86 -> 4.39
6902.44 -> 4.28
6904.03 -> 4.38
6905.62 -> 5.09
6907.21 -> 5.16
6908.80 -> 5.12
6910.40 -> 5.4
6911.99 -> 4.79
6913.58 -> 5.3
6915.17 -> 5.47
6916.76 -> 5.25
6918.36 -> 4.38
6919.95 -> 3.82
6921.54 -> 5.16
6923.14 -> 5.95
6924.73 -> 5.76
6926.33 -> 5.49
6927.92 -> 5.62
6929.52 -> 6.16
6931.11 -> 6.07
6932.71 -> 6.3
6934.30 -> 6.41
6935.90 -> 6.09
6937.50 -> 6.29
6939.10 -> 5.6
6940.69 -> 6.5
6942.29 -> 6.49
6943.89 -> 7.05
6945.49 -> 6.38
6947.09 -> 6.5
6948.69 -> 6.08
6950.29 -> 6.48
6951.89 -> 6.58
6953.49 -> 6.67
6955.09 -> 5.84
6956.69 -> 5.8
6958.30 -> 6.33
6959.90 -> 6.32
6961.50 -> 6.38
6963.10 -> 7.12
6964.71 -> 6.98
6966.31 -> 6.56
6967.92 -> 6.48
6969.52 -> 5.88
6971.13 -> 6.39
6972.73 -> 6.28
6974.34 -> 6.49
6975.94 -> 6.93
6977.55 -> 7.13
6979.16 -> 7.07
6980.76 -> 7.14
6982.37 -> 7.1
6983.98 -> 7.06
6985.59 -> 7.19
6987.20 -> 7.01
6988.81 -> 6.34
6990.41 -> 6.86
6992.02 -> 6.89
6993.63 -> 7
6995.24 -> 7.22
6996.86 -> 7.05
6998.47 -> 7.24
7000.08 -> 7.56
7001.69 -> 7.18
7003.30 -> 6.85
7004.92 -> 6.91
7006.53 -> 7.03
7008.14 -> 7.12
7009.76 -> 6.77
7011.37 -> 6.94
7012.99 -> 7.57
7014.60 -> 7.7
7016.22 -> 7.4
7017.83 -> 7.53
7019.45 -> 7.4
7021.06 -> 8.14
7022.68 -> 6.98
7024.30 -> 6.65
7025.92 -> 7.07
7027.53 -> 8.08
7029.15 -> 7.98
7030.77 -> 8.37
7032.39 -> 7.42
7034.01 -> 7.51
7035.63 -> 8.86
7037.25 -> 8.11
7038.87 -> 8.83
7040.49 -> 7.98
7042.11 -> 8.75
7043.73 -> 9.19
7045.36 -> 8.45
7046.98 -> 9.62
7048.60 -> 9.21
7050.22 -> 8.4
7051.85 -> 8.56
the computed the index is 1.6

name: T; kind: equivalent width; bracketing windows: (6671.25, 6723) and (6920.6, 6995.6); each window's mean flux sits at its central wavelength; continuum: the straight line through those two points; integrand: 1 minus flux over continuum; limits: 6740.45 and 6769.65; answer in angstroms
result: 4.18 angstroms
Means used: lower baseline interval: 4.54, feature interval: 4.25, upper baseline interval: 6.45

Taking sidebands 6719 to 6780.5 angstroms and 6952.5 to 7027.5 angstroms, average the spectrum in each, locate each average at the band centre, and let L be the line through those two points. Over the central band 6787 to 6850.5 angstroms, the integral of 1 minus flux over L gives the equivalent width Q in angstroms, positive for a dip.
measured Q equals 9.0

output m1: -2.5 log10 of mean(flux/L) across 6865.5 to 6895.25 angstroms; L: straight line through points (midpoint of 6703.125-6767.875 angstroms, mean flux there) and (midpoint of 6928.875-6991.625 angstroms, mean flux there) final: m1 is 0.25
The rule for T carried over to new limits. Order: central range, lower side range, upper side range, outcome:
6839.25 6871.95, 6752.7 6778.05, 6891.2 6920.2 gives 2.71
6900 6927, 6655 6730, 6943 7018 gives 5.53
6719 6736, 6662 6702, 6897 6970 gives 2.68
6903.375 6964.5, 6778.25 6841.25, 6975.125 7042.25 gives 3.57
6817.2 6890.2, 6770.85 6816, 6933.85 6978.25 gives 9.27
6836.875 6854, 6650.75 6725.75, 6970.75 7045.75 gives 4.33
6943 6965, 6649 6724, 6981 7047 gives 1.67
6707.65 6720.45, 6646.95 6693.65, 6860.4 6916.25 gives 1.38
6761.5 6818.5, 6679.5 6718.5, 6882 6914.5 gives 4.68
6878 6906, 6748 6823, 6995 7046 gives 4.81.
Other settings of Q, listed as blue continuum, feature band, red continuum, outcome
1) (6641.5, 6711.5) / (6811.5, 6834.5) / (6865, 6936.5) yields 3.05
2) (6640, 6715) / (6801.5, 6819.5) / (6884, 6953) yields 3.40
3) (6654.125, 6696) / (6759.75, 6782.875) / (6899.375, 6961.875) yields 3.03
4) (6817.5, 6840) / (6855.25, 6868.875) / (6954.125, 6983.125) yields 1.98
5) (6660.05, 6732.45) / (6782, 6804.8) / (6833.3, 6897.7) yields 1.97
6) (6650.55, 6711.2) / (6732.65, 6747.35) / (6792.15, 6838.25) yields 0.09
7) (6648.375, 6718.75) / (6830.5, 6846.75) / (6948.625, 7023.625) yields 3.64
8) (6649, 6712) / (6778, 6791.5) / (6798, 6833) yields 0.72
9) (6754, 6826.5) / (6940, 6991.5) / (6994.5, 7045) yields 1.53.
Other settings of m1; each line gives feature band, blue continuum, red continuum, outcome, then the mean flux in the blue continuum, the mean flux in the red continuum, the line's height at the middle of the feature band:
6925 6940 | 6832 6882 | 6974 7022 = -0.028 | 4.37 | 7.13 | 5.85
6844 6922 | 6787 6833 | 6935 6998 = 0.167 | 4.23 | 6.61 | 5.34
